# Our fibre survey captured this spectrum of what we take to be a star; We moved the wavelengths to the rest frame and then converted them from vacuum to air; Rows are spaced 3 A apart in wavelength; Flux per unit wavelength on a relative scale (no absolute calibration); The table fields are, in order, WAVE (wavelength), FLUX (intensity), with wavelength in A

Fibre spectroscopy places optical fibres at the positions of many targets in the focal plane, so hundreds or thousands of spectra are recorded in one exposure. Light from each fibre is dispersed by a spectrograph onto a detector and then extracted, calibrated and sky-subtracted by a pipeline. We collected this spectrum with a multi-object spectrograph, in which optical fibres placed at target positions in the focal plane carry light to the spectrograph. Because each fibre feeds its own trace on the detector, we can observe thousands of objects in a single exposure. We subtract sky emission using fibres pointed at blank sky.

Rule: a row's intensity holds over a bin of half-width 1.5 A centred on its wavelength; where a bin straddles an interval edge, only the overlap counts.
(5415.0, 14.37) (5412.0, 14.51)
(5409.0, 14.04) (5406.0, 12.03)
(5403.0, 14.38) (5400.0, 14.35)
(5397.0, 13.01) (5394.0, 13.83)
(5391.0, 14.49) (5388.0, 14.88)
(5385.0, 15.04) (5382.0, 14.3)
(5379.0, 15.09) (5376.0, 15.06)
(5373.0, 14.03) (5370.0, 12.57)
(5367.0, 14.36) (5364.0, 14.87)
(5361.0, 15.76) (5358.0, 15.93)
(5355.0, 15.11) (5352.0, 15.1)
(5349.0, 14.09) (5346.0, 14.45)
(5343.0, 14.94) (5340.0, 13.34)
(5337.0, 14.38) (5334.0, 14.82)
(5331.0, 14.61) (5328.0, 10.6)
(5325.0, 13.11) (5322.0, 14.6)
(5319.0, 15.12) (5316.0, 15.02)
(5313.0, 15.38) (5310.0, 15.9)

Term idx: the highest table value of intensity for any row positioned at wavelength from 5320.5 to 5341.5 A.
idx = 14.82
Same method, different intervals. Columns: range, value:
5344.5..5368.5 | 15.93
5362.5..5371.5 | 14.87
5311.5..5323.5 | 15.38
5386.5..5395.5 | 14.88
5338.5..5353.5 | 15.1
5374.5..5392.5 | 15.09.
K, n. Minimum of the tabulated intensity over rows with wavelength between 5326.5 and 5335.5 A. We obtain 10.6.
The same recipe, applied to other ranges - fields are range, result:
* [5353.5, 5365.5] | 14.87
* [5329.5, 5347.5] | 13.34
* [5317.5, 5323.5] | 14.6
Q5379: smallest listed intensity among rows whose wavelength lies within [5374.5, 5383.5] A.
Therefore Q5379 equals 14.3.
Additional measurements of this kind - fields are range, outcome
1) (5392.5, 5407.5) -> 12.03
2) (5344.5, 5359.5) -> 14.09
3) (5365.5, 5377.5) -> 12.57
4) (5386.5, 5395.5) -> 13.83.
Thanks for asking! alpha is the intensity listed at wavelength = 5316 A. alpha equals 15.02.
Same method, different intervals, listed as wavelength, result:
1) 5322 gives 14.6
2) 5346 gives 14.45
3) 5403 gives 14.38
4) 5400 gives 14.35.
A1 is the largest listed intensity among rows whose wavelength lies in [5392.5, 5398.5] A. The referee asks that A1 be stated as 13.83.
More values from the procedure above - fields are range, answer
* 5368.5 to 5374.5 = 14.03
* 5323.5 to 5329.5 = 13.11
